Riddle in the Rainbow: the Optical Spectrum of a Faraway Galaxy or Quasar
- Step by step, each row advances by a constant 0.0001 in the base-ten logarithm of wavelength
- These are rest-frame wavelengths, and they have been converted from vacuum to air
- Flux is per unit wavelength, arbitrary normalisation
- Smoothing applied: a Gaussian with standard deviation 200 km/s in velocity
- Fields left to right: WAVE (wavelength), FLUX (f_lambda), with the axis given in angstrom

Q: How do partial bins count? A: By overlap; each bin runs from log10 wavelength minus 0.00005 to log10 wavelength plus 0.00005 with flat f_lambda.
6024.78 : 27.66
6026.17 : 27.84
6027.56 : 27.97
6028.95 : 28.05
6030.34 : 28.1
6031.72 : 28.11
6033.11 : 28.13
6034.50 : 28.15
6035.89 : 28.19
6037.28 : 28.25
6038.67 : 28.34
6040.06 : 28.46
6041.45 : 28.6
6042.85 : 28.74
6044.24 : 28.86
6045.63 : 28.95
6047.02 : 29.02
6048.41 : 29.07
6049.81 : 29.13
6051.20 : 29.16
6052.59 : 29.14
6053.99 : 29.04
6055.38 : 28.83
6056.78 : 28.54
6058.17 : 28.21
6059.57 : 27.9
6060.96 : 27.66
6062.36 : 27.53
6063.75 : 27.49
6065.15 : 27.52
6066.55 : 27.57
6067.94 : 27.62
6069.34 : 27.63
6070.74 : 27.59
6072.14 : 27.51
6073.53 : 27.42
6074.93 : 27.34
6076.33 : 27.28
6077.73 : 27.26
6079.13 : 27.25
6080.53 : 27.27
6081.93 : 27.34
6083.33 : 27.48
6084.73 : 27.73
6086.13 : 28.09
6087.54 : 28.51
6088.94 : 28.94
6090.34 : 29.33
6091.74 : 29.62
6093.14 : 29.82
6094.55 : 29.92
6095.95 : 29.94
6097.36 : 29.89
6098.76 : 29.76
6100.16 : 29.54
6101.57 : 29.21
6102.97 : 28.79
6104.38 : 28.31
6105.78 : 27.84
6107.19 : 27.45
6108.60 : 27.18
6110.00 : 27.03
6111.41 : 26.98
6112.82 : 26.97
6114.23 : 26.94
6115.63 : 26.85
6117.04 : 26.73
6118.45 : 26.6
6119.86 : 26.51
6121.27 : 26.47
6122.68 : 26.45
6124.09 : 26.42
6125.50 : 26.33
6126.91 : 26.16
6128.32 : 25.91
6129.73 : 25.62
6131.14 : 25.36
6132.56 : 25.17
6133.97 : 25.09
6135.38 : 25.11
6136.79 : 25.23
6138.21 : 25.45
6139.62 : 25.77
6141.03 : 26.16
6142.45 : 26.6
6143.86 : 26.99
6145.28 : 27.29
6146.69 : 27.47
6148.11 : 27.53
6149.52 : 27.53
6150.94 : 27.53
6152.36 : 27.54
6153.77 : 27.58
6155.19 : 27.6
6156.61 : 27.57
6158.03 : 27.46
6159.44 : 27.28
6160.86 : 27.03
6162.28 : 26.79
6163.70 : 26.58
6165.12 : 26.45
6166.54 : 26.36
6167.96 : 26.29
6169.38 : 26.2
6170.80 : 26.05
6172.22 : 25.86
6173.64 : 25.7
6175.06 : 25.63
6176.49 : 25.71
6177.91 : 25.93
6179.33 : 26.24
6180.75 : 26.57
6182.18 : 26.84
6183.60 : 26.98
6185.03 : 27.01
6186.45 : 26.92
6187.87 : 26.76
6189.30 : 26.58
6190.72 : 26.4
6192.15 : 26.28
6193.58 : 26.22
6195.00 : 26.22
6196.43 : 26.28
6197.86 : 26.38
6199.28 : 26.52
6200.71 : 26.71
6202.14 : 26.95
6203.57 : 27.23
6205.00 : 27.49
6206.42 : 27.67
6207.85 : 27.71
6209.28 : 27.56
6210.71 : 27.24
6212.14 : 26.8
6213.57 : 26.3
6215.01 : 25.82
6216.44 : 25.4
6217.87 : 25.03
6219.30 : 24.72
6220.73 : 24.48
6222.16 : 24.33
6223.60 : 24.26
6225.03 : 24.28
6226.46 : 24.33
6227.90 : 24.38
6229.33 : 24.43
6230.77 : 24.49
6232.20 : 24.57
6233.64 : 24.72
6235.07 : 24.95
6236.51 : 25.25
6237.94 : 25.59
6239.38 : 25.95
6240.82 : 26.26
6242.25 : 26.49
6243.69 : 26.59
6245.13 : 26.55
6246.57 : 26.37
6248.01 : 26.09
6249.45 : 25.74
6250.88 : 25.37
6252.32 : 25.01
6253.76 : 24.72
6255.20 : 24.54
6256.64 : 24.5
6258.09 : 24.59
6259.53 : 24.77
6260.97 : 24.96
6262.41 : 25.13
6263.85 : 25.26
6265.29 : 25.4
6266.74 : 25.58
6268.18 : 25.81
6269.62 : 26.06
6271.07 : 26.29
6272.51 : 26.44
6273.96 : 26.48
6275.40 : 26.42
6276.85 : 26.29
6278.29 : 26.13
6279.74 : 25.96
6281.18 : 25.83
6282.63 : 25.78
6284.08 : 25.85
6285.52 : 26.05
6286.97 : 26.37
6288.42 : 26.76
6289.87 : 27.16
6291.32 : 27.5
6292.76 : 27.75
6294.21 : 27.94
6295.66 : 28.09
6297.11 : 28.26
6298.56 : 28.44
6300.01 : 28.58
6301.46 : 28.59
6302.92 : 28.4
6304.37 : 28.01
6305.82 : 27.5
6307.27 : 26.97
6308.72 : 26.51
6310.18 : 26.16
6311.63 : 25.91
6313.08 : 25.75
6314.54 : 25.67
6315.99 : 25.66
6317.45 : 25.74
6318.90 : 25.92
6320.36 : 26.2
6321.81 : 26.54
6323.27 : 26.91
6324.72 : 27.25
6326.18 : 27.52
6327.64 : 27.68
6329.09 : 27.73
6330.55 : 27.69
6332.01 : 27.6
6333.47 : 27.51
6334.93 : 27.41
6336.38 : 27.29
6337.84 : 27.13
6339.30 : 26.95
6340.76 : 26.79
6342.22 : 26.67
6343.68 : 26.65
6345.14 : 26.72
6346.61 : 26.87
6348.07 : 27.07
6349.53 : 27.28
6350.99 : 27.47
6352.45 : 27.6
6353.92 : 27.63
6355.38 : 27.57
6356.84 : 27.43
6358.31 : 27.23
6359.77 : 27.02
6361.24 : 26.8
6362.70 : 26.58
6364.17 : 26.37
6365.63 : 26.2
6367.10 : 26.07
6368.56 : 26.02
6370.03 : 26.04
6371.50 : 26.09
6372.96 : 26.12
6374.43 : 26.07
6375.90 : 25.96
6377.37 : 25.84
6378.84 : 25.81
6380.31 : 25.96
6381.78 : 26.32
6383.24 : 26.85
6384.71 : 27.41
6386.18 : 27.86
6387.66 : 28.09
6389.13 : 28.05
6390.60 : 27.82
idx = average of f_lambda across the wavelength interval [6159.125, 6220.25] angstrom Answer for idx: 26.5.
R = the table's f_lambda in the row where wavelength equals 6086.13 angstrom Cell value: 28.09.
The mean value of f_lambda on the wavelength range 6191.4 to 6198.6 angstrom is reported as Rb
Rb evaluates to 26.3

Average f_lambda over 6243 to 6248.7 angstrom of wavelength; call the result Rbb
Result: 26.4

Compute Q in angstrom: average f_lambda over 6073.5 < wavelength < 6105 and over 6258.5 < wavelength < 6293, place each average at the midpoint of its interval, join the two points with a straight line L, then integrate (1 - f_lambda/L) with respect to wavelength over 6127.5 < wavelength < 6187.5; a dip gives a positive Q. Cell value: 2.5 angstrom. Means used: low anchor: 28.5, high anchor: 26.1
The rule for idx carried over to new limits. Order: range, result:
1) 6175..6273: 25.8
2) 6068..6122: 27.9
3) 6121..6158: 26.5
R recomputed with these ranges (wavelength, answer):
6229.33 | 24.43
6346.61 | 26.87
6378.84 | 25.81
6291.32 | 27.5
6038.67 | 28.34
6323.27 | 26.91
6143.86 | 26.99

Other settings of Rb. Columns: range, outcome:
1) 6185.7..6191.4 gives 26.7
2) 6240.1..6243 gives 26.4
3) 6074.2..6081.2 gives 27.3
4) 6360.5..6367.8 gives 26.4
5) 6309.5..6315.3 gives 25.9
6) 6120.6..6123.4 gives 26.5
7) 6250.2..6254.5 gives 25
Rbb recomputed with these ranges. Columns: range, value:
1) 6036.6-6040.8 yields 28.4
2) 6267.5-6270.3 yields 26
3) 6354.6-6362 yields 27.2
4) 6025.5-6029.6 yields 27.9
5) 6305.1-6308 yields 27.3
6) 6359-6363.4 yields 26.8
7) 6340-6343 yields 26.7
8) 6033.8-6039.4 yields 28.2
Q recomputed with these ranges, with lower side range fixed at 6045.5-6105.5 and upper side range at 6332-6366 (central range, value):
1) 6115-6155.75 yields 2.40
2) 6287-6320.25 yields 0.22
